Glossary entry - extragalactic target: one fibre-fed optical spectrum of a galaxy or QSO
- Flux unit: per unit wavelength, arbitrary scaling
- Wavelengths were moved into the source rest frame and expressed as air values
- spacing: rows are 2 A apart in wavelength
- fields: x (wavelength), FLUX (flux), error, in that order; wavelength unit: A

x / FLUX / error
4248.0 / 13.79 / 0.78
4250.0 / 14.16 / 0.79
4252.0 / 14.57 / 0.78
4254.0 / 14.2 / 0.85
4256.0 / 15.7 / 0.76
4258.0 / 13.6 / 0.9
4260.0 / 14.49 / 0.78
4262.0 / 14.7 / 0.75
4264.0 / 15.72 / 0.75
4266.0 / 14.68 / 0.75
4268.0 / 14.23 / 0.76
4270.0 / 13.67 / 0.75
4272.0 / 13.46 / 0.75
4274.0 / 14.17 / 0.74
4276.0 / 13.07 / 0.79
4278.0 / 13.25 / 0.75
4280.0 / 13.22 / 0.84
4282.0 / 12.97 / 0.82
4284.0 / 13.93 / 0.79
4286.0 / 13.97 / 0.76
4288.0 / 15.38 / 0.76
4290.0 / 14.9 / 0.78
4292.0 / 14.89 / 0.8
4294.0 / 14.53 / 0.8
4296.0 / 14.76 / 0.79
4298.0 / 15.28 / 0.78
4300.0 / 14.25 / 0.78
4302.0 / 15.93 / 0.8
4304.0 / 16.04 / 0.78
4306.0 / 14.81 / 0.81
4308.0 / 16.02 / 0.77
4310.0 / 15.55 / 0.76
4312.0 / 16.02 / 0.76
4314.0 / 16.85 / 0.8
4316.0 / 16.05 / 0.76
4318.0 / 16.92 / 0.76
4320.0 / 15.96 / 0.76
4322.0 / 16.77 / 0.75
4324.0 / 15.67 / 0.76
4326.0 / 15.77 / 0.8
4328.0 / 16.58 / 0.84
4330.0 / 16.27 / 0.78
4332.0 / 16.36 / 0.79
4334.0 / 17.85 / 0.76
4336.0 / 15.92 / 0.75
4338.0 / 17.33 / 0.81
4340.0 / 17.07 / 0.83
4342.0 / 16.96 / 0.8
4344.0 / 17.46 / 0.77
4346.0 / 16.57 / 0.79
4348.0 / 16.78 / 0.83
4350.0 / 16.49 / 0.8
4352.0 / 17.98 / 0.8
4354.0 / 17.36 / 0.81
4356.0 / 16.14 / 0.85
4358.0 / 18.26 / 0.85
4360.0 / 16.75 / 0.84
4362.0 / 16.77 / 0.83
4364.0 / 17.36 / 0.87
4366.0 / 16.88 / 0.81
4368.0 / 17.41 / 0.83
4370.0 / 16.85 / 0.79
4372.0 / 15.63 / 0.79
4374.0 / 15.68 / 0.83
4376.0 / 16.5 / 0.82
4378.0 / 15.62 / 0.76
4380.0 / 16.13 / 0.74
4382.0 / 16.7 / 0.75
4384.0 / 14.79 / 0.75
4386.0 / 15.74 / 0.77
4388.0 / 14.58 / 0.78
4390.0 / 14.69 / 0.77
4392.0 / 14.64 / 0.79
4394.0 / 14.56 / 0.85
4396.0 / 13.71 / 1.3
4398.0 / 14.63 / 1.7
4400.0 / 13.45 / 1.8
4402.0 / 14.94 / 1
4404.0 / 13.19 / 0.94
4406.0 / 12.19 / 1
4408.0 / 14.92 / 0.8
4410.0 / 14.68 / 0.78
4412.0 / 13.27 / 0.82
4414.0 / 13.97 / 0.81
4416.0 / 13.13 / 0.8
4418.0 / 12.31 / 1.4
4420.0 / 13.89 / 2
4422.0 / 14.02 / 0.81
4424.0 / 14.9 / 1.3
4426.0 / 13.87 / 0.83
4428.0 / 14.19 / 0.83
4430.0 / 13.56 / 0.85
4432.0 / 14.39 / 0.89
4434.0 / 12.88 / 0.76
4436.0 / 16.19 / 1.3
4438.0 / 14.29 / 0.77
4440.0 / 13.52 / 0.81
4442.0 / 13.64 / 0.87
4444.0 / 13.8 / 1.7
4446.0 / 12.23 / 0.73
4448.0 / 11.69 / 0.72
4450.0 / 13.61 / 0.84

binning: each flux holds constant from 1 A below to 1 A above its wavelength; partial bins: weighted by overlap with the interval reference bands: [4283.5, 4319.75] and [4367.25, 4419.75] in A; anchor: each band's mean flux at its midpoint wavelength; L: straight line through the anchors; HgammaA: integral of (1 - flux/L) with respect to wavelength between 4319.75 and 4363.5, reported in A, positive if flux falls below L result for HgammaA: -4.9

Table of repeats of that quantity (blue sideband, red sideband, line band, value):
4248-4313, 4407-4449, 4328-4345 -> -3.1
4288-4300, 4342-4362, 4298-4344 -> -1.0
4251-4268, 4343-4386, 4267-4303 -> 2.3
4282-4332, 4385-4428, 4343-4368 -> -3.8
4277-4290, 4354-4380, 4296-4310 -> -0.8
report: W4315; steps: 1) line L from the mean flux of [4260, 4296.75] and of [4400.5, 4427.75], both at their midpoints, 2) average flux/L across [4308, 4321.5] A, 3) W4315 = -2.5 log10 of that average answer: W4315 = -0.15 mag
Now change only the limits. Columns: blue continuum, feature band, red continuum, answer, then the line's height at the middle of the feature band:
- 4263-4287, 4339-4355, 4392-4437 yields -0.223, 13.9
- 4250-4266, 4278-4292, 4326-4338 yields 0.097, 15.4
